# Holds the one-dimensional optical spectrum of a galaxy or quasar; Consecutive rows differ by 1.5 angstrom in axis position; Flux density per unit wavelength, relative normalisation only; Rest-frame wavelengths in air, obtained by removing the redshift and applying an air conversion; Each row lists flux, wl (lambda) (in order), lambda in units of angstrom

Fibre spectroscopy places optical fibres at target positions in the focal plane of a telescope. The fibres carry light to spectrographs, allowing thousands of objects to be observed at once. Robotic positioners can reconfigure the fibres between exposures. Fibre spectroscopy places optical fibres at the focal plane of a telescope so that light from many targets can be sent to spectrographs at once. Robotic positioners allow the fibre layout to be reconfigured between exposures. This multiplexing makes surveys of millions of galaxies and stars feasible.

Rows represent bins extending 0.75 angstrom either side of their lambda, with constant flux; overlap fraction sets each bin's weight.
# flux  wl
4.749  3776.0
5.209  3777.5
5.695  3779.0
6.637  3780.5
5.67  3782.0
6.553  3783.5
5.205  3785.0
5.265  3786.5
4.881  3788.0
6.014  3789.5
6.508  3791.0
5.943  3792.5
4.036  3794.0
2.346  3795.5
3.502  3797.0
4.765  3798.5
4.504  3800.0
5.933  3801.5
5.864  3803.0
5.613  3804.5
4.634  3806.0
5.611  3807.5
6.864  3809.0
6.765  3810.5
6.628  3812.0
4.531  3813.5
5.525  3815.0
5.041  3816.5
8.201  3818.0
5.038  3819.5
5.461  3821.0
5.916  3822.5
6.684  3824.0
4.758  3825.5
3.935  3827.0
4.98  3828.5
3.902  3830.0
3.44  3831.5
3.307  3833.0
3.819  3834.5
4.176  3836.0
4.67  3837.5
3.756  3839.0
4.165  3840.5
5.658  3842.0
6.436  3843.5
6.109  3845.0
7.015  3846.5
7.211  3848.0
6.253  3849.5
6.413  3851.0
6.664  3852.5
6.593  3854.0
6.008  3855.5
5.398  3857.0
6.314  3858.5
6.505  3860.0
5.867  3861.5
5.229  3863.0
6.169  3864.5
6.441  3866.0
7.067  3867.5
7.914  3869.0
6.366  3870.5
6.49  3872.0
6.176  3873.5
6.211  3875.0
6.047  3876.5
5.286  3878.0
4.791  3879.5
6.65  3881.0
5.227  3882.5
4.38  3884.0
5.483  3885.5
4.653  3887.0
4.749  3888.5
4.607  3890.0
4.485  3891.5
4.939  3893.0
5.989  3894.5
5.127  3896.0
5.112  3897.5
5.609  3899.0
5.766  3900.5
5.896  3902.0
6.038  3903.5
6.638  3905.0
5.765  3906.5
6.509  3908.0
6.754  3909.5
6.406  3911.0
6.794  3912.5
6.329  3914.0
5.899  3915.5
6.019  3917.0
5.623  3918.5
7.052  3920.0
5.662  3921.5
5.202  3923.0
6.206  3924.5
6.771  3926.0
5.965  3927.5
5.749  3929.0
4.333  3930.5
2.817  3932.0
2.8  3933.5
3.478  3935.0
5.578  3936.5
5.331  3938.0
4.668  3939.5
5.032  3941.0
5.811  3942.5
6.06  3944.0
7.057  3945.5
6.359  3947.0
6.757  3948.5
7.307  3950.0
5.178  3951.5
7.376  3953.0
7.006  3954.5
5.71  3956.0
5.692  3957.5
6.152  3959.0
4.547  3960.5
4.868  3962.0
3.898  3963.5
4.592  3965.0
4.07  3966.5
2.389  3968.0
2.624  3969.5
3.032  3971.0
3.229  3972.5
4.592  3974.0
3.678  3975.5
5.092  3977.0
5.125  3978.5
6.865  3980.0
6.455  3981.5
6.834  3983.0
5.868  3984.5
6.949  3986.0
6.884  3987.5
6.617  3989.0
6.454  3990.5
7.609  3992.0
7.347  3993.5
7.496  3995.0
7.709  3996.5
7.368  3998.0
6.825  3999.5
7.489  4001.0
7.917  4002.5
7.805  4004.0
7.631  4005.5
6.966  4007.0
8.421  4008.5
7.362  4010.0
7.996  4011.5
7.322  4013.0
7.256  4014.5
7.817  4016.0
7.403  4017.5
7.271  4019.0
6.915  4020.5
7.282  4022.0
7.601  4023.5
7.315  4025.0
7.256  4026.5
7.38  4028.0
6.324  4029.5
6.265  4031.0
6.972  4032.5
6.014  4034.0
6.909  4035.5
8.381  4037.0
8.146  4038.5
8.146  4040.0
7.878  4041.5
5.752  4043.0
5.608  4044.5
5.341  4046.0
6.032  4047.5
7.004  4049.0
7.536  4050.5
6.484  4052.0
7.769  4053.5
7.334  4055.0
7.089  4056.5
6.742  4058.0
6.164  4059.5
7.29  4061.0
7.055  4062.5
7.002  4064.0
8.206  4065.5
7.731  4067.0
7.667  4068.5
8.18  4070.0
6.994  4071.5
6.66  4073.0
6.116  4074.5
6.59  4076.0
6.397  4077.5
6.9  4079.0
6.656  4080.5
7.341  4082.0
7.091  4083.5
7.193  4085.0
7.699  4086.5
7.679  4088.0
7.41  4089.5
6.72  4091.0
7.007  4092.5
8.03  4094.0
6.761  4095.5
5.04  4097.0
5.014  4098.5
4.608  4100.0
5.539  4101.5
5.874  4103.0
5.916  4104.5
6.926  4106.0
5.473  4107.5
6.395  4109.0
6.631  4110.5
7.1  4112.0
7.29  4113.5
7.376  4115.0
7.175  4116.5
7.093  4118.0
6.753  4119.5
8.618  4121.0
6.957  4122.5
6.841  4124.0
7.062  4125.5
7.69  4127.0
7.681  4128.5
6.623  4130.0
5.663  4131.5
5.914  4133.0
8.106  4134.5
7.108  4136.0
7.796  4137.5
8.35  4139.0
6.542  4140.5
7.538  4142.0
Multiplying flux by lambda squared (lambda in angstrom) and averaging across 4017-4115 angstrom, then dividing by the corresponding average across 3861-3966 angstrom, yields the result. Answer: 1.30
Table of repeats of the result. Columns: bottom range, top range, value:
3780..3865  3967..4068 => 1.36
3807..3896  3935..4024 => 1.18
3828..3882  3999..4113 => 1.35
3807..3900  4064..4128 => 1.39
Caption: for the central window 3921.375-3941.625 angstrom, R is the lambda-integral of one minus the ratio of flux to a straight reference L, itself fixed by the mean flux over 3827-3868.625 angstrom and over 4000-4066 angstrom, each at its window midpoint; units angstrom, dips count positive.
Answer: 4.3 angstrom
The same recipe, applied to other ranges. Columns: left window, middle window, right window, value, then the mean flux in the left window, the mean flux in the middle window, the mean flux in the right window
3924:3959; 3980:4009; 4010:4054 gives -3.10 angstrom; 5.62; 7.17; 7.08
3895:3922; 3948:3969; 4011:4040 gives 3.89 angstrom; 6.06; 5.35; 7.27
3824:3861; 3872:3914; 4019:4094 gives 0.66 angstrom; 5.34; 5.66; 7.06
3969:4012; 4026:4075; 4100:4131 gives -3.06 angstrom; 6.43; 7.02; 6.79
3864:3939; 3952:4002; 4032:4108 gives 3.86 angstrom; 5.66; 5.72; 6.83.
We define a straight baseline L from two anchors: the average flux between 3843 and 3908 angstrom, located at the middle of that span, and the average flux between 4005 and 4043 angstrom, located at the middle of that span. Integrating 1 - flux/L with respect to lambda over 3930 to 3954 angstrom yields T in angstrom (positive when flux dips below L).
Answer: 4.3 angstrom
